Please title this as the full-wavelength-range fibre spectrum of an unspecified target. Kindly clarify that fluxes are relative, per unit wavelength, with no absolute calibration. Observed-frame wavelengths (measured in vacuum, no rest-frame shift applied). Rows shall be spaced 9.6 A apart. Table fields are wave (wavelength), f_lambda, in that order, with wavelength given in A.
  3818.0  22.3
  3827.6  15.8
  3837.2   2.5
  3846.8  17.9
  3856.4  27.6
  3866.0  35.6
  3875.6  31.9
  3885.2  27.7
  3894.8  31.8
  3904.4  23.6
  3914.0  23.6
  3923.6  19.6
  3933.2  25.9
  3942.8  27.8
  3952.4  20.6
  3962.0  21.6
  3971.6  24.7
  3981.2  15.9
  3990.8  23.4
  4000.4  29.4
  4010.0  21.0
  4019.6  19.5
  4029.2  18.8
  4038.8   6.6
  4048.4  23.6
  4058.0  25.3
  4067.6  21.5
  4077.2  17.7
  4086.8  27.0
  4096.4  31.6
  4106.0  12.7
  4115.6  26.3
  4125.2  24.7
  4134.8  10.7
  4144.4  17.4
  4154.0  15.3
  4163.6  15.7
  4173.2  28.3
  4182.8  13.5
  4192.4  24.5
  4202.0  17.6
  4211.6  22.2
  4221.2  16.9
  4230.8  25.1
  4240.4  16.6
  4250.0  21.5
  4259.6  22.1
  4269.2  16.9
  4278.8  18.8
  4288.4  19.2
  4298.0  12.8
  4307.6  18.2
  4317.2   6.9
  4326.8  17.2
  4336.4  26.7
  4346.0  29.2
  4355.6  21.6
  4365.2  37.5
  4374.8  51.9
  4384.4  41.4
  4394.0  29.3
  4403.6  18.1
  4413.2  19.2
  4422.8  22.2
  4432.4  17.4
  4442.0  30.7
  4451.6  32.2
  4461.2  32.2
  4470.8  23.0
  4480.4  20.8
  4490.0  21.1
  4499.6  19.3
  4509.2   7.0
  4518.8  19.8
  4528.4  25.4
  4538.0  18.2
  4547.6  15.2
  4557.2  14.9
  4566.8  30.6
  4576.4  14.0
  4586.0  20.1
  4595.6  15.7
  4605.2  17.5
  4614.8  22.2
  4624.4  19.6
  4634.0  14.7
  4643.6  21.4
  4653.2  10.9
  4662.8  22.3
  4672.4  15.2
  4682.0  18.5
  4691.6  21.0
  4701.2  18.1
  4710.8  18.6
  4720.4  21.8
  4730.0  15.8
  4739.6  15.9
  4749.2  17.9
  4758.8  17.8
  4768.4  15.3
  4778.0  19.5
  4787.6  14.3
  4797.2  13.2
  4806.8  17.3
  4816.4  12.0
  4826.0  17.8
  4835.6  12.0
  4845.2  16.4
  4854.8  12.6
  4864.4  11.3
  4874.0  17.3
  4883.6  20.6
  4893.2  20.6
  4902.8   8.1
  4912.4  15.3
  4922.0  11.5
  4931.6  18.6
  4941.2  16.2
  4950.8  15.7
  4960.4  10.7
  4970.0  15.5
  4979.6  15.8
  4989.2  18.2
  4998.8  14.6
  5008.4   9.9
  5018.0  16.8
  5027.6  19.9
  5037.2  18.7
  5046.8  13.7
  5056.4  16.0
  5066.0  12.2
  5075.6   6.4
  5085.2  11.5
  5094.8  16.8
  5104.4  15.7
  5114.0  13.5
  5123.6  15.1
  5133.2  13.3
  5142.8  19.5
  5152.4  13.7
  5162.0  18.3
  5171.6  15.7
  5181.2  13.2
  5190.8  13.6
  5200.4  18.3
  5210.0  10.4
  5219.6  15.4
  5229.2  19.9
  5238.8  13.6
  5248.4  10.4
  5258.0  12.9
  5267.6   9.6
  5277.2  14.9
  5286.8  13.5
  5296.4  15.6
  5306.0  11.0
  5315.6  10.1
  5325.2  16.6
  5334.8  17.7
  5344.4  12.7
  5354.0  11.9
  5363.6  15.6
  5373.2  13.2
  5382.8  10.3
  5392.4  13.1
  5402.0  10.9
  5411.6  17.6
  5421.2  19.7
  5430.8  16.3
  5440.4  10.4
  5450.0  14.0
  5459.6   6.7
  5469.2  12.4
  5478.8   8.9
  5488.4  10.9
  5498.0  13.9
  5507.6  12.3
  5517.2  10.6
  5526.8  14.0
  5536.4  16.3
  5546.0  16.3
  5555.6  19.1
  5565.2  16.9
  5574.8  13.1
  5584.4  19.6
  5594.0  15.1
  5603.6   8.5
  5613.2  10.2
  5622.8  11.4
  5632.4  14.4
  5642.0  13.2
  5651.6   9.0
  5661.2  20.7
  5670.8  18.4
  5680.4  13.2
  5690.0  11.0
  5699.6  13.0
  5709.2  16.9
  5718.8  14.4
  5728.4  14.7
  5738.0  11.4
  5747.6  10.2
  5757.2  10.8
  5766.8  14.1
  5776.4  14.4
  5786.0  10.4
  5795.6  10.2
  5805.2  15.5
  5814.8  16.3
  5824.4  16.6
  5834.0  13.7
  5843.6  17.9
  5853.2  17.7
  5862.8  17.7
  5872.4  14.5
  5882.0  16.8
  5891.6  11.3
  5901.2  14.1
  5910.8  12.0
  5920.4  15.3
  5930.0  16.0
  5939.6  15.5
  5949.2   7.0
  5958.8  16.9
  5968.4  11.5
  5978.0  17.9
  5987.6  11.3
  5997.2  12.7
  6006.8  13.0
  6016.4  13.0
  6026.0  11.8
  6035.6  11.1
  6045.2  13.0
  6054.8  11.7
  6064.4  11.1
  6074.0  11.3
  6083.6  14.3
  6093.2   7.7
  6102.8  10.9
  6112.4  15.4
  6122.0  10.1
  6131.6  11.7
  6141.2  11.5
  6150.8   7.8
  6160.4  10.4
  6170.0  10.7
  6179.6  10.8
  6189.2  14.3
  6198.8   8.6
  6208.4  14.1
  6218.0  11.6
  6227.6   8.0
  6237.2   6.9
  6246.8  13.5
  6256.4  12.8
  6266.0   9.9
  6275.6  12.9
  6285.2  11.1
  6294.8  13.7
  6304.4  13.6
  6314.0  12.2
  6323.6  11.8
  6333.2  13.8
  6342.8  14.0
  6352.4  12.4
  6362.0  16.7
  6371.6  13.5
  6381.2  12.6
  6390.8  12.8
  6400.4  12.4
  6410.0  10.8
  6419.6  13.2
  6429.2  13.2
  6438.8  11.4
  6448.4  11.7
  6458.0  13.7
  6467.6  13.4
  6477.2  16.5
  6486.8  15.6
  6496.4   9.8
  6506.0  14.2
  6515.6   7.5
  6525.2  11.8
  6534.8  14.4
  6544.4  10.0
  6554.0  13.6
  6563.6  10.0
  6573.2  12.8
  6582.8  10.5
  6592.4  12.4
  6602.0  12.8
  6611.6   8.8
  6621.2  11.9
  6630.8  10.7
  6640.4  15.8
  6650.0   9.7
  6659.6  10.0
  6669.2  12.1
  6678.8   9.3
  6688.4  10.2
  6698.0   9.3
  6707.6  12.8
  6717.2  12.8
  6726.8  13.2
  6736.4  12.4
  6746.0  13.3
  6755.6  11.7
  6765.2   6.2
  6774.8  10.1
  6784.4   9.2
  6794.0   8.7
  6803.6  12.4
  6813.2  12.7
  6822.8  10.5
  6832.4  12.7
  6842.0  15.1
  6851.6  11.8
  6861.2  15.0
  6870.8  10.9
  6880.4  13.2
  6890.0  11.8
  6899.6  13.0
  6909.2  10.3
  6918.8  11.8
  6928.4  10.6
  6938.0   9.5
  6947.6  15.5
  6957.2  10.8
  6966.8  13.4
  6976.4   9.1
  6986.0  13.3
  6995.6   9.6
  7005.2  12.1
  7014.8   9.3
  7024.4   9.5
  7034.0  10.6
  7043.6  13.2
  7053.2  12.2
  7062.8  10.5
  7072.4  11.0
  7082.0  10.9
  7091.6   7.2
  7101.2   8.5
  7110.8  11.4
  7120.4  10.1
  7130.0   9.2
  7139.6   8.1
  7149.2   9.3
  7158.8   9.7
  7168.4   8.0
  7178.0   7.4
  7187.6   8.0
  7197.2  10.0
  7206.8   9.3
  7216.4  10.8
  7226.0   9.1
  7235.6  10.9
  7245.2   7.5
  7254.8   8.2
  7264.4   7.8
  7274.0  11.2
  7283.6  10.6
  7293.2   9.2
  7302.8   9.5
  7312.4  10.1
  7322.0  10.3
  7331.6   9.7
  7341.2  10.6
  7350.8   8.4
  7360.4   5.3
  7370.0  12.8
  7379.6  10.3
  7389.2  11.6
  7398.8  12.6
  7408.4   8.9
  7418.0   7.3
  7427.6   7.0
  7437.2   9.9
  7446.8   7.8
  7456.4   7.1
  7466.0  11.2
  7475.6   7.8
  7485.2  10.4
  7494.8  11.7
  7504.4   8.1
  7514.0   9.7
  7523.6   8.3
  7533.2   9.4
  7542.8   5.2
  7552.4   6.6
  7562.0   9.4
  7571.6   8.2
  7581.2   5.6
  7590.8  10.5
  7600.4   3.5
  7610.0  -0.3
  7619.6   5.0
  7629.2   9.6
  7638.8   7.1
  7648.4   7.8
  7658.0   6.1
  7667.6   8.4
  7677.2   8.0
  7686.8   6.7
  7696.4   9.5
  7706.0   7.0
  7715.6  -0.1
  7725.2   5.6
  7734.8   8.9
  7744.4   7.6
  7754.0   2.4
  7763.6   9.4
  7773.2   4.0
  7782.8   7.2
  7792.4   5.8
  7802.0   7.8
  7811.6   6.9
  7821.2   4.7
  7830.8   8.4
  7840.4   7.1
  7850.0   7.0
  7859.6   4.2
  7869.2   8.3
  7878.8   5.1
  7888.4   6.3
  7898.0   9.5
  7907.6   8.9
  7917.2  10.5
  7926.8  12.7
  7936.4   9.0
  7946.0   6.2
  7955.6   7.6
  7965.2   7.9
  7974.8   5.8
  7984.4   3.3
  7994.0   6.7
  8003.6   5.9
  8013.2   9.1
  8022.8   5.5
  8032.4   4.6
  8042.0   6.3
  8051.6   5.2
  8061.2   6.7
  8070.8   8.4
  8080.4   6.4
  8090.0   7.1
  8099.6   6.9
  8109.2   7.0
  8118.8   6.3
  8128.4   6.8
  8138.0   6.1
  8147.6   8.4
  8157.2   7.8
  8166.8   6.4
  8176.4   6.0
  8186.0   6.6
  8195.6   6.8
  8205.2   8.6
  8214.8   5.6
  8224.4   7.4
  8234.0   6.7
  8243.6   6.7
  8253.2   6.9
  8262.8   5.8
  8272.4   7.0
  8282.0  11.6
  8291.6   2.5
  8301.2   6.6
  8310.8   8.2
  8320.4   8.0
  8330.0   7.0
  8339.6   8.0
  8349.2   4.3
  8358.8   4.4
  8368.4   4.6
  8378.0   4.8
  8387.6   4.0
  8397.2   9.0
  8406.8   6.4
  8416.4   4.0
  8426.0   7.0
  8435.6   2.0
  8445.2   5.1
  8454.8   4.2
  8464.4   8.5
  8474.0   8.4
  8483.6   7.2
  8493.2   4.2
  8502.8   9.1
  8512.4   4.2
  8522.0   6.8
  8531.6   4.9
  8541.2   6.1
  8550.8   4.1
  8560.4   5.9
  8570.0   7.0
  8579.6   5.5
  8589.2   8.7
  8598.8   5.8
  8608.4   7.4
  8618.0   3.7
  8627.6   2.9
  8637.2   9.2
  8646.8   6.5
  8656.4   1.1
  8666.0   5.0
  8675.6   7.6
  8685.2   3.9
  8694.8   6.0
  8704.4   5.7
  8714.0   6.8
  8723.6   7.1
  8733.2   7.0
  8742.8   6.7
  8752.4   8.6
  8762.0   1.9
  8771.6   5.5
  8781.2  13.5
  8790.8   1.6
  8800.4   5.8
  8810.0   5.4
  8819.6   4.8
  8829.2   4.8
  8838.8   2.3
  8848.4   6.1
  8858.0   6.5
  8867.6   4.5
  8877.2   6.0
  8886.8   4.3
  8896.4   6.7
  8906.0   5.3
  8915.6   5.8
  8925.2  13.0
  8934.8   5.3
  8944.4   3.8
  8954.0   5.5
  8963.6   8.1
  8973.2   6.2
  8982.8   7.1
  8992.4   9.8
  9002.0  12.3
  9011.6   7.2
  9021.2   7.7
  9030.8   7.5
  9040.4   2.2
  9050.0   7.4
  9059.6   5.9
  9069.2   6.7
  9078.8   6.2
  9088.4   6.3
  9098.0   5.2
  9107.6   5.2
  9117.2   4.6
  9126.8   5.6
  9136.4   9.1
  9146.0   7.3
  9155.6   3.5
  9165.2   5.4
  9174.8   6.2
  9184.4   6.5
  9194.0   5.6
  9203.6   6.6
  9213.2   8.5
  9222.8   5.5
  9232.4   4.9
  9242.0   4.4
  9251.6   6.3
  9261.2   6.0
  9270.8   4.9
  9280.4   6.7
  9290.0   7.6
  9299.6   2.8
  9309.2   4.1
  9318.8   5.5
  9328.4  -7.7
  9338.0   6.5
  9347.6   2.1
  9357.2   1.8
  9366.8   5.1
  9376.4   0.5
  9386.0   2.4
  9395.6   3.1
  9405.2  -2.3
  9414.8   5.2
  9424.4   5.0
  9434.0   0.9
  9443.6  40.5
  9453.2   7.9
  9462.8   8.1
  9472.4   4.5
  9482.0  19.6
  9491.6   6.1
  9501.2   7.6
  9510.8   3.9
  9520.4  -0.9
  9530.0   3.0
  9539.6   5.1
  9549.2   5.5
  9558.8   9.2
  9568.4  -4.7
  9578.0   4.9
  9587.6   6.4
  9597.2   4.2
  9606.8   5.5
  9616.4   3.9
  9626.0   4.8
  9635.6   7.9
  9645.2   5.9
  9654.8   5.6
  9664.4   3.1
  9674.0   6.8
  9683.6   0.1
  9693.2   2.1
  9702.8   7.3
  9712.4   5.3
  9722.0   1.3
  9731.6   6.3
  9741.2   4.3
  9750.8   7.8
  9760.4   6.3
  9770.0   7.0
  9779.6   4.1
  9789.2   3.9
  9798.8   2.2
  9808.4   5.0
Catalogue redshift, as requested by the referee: 0.498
